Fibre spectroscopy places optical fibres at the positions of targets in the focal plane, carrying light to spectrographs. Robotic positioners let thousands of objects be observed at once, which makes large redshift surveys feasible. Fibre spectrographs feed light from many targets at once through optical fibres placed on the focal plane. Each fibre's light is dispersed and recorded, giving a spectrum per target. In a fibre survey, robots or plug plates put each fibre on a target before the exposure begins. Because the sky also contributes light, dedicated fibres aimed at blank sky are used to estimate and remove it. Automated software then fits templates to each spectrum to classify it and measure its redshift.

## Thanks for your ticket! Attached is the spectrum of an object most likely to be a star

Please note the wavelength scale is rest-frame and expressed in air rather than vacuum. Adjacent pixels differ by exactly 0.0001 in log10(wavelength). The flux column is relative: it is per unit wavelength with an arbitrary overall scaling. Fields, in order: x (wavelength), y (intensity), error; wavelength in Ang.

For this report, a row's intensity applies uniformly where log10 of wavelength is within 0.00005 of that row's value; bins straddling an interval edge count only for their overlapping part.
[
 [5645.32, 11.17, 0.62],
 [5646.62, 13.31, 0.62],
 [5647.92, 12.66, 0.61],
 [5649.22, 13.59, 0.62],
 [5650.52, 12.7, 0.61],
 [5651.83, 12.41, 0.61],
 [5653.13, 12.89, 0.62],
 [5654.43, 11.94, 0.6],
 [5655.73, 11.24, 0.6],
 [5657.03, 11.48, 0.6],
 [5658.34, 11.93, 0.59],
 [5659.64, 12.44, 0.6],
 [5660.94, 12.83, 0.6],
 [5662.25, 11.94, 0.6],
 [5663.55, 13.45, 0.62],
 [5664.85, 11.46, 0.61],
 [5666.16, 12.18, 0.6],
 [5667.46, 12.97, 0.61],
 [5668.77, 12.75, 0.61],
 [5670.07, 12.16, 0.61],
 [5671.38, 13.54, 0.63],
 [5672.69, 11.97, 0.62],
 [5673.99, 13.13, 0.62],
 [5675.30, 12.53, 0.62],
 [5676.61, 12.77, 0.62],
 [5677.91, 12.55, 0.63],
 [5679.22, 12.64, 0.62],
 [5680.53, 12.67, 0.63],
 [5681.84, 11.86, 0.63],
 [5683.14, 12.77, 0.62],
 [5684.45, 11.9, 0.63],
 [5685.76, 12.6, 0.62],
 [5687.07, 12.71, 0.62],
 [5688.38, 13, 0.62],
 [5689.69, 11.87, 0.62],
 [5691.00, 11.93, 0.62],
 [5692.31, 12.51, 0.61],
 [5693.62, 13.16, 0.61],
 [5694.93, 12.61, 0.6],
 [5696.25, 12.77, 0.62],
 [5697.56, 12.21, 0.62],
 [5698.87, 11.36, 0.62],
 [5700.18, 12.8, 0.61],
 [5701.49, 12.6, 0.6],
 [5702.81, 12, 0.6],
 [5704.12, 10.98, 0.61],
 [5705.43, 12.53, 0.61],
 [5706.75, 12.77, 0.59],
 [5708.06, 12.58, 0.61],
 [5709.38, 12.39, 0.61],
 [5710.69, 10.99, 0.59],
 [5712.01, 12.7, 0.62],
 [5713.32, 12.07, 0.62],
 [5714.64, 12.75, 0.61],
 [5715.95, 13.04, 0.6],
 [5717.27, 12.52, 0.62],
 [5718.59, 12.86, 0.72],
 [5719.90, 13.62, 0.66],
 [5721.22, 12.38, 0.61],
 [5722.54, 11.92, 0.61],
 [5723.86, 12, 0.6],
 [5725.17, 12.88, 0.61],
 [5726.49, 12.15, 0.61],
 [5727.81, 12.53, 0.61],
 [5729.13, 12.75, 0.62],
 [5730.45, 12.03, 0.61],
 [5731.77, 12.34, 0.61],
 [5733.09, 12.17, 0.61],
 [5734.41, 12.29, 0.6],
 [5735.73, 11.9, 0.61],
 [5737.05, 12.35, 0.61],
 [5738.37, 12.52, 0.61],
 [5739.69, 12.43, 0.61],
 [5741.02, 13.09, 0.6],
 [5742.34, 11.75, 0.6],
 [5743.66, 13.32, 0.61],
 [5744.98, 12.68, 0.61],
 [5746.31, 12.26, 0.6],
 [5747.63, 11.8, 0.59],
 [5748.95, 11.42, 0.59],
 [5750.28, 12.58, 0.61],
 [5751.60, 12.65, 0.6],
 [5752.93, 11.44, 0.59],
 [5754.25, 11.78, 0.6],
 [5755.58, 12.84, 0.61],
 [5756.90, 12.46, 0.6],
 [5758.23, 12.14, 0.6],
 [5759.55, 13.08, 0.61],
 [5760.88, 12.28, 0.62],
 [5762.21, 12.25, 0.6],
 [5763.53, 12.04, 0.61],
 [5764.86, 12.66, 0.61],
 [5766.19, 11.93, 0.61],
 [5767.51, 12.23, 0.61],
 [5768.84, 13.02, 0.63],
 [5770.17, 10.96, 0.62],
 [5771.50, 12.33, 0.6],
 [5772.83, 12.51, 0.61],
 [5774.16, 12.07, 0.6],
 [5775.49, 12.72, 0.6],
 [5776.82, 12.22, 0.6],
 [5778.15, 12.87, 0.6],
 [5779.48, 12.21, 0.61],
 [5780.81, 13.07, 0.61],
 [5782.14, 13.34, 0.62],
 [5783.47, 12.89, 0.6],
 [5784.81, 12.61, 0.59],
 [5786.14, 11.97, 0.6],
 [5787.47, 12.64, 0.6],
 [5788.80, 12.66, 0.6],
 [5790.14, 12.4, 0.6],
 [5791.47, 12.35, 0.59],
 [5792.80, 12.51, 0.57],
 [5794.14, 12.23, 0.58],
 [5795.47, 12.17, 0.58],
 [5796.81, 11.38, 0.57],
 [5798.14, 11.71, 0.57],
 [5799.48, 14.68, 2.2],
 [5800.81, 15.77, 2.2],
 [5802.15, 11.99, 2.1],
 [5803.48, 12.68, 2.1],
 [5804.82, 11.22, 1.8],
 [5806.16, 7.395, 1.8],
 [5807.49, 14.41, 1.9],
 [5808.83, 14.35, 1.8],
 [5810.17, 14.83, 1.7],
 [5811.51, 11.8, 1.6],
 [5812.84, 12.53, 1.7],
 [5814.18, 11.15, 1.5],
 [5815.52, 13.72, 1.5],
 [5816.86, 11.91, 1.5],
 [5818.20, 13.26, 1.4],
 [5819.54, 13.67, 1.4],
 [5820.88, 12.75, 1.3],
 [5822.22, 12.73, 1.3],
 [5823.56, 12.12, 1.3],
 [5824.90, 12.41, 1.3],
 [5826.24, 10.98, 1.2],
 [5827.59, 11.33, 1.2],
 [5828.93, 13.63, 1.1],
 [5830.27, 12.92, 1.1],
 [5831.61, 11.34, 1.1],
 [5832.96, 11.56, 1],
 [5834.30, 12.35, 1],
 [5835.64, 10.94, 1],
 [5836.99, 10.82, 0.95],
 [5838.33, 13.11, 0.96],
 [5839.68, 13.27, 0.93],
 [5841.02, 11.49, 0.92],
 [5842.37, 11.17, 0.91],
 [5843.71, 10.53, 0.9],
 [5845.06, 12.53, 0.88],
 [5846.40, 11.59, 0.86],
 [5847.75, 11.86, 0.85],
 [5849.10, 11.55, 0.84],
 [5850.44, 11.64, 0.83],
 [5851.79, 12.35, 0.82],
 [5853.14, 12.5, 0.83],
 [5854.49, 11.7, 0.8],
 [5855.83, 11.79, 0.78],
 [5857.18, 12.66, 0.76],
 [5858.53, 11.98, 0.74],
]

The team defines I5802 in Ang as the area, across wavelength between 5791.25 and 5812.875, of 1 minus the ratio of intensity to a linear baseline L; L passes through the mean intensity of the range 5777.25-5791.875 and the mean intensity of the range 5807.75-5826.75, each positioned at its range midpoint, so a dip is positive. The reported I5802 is 0.2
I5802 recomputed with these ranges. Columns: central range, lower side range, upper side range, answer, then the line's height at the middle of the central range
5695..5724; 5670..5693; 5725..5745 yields 0.2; 12.5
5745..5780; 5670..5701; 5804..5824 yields 0.7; 12.5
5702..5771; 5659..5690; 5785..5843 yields 0.8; 12.5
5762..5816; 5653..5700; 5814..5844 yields -1.2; 12.2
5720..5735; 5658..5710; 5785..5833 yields 0.1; 12.5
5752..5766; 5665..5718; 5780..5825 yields 0.3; 12.6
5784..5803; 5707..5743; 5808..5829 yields -0.1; 12.6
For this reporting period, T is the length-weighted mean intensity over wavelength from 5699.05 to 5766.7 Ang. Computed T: 12.4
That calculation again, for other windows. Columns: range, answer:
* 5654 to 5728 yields 12.4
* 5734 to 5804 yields 12.5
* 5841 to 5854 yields 11.7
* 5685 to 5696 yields 12.5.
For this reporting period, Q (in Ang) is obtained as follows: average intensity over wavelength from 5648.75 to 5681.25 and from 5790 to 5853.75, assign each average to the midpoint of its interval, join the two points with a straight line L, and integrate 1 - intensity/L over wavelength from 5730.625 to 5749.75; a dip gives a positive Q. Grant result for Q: 0.1 Ang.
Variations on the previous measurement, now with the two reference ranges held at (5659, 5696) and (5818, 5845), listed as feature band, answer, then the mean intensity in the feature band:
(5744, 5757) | 0.1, 12.2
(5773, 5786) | -0.4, 12.6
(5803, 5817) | -0.2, 12.4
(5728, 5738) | 0.1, 12.3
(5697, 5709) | 0.2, 12.2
